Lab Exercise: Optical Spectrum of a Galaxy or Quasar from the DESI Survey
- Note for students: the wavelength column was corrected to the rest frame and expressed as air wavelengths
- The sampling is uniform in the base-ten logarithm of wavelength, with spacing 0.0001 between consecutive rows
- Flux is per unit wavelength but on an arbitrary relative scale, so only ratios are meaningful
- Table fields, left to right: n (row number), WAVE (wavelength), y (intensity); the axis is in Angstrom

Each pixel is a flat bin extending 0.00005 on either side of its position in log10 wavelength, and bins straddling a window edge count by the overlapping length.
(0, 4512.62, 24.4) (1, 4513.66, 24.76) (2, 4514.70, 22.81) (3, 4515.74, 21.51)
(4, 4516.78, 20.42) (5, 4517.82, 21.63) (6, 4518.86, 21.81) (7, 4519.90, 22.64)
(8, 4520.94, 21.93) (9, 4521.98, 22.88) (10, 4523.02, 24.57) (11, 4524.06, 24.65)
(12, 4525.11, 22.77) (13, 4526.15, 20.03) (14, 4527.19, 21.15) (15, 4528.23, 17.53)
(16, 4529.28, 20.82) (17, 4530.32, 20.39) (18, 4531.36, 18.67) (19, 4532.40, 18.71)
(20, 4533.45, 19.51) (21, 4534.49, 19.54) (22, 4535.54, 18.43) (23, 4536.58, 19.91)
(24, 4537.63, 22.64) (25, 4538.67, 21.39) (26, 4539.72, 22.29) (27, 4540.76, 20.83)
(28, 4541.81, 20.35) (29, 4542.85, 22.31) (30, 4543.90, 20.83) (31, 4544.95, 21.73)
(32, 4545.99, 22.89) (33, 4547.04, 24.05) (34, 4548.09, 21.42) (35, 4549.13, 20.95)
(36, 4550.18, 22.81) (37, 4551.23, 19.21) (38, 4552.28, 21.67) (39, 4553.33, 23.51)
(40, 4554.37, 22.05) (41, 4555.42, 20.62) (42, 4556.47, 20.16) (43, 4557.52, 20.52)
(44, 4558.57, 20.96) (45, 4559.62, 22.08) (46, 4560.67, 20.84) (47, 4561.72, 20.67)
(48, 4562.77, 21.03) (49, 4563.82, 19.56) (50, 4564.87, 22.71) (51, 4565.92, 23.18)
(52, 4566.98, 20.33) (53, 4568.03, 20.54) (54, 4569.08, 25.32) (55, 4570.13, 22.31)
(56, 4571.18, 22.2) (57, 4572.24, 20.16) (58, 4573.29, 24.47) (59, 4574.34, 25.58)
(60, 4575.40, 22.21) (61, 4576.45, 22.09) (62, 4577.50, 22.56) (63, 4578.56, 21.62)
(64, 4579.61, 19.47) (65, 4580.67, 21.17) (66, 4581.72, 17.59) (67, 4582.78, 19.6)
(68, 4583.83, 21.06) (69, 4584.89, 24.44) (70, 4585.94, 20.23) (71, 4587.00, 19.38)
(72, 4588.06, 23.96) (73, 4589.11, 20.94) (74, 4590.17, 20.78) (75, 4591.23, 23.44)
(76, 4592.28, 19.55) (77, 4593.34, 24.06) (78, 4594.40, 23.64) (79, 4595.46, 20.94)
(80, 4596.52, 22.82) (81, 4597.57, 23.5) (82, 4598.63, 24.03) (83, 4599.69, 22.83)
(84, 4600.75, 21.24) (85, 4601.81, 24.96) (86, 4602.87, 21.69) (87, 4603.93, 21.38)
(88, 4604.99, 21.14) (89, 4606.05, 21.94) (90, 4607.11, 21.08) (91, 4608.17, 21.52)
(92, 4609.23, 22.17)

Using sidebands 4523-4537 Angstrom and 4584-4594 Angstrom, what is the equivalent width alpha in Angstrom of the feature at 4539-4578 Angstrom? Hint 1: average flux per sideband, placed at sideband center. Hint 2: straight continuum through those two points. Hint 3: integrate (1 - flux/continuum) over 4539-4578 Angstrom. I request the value -1.4 Angstrom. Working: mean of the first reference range 20.3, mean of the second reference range 21.9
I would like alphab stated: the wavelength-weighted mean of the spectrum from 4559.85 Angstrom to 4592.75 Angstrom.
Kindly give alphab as 21.6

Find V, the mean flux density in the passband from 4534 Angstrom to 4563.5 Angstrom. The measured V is 21.3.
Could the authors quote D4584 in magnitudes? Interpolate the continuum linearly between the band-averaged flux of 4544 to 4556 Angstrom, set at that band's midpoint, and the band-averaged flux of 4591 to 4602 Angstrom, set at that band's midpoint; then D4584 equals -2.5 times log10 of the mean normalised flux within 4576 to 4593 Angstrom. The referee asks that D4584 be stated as 0.07 mag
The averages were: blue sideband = 21.9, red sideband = 22.7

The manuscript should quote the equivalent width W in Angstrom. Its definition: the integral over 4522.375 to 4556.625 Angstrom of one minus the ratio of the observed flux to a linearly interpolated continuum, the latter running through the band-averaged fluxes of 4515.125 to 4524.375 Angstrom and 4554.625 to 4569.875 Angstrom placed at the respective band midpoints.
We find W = 1.1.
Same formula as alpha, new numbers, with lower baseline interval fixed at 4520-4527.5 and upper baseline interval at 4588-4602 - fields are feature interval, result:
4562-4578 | 0.2 Angstrom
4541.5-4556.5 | 0.6 Angstrom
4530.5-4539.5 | 1.1 Angstrom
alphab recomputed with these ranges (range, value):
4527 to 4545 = 20.3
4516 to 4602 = 21.6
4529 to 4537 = 19.5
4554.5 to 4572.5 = 21.4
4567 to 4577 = 22.7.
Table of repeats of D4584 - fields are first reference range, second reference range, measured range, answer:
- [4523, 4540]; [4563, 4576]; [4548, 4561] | 0.02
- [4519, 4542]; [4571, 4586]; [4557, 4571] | -0.01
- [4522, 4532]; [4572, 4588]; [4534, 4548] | 0.00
